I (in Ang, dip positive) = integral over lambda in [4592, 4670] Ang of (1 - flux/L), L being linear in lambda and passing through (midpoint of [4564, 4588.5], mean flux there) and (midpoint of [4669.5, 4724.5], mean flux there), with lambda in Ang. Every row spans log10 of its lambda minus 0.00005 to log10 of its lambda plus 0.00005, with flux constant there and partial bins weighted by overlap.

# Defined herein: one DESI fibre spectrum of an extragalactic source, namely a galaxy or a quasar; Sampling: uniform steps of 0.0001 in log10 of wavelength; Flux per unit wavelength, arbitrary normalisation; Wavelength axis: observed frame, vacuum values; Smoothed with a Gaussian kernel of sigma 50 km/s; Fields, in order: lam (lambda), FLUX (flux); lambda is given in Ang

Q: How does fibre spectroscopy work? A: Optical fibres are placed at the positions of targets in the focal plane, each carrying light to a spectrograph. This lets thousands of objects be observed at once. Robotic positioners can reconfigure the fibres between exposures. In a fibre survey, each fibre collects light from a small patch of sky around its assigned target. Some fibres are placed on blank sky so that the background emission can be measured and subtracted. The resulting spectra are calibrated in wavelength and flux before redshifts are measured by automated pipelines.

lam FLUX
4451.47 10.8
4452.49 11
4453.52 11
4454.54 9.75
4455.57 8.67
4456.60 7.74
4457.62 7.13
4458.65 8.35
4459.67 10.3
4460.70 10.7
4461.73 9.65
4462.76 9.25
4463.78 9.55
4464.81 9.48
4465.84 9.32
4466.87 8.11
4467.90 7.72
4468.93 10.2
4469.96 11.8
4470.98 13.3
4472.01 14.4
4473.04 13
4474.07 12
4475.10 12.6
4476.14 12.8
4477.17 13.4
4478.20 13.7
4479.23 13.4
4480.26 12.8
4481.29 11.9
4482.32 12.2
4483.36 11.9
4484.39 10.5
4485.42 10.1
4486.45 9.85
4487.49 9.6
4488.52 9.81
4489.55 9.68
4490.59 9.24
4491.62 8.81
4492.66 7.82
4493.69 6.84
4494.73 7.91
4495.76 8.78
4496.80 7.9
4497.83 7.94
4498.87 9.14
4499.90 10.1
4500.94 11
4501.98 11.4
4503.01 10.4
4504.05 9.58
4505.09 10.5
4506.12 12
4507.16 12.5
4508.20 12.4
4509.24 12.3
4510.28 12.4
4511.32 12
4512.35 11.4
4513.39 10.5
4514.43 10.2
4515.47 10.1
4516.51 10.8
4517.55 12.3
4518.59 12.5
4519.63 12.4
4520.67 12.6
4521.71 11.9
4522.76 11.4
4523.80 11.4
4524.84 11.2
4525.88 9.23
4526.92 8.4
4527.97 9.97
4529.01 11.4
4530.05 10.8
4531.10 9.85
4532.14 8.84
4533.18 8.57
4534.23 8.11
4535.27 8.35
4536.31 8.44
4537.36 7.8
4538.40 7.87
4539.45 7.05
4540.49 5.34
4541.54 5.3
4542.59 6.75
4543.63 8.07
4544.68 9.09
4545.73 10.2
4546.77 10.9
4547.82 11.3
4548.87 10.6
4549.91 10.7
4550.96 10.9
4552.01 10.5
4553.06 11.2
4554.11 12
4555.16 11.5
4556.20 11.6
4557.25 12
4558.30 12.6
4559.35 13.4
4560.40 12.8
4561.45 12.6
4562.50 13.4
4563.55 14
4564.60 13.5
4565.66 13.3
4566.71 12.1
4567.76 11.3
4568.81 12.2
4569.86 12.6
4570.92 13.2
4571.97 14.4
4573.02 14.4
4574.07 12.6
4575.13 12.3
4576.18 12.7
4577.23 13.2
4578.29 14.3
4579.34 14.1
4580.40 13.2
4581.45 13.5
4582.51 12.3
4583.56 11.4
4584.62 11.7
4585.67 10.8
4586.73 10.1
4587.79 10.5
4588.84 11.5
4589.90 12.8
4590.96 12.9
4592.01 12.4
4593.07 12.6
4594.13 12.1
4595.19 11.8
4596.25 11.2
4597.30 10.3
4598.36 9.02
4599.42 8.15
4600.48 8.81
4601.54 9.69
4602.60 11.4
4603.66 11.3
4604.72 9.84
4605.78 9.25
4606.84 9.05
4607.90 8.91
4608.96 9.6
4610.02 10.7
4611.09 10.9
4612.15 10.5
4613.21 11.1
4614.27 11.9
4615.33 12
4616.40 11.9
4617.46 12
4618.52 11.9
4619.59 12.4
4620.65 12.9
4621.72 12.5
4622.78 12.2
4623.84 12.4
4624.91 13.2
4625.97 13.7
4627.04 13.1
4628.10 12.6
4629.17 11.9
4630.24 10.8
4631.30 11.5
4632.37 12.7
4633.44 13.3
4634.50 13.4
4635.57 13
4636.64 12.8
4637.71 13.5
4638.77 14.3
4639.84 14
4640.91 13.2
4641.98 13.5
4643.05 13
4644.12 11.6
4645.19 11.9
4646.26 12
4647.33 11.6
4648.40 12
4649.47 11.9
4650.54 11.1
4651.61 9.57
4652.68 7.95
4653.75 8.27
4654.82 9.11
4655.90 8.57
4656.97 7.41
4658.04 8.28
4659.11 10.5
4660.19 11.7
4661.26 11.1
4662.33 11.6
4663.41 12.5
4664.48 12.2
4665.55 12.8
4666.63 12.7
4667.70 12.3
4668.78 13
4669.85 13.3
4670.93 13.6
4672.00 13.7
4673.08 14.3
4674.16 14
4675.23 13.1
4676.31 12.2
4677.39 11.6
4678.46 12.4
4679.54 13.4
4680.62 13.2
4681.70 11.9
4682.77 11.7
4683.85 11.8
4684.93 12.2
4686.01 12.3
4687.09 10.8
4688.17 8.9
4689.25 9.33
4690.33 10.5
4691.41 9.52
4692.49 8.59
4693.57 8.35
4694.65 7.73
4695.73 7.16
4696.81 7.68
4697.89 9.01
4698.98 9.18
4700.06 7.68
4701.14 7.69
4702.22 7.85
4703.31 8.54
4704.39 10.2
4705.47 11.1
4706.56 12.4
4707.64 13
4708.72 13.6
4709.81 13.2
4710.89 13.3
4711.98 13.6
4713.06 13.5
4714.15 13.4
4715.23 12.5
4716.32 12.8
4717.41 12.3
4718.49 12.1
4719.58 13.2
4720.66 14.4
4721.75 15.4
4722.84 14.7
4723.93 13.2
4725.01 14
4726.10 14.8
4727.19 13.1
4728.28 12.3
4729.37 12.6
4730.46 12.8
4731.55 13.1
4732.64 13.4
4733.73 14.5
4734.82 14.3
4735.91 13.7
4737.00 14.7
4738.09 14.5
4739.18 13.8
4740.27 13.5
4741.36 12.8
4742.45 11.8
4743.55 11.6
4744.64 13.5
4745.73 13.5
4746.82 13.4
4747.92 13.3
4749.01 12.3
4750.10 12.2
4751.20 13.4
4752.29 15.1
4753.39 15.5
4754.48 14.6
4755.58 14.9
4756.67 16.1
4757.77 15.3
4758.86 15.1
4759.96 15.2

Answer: 4.29 Ang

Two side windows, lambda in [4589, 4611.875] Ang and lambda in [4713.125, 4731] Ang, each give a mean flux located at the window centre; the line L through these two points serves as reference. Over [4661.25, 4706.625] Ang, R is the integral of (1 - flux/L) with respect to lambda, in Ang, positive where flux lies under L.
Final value 5.2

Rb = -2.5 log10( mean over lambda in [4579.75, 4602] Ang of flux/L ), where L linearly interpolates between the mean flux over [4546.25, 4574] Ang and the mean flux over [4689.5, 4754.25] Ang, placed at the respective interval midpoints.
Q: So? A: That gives 0.09 mag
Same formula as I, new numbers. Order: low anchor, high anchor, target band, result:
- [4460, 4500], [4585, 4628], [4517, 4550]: 3.5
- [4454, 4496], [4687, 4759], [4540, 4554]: 2.0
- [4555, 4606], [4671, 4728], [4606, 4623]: 1.0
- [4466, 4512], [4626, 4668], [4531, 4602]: 0.9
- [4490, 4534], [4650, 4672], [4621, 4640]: -3.5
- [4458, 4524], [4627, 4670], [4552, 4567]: -1.8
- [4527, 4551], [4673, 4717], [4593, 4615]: -1.2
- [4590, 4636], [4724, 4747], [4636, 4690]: 2.1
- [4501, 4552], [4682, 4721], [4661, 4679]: -3.4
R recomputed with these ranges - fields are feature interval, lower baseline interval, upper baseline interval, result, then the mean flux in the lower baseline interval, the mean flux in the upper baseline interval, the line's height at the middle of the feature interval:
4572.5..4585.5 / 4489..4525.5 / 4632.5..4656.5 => -2.0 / 10.5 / 11.8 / 11.2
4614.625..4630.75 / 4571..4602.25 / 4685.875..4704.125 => -2.2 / 11.9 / 8.81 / 10.9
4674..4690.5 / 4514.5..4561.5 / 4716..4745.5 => 1.1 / 10.2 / 13.4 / 12.6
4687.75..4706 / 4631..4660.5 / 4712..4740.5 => 5.8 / 11.5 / 13.6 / 12.8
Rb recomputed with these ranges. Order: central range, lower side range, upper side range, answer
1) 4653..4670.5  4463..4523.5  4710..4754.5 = 0.16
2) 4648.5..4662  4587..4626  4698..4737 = 0.21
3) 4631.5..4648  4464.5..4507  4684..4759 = -0.10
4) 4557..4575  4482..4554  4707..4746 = -0.20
